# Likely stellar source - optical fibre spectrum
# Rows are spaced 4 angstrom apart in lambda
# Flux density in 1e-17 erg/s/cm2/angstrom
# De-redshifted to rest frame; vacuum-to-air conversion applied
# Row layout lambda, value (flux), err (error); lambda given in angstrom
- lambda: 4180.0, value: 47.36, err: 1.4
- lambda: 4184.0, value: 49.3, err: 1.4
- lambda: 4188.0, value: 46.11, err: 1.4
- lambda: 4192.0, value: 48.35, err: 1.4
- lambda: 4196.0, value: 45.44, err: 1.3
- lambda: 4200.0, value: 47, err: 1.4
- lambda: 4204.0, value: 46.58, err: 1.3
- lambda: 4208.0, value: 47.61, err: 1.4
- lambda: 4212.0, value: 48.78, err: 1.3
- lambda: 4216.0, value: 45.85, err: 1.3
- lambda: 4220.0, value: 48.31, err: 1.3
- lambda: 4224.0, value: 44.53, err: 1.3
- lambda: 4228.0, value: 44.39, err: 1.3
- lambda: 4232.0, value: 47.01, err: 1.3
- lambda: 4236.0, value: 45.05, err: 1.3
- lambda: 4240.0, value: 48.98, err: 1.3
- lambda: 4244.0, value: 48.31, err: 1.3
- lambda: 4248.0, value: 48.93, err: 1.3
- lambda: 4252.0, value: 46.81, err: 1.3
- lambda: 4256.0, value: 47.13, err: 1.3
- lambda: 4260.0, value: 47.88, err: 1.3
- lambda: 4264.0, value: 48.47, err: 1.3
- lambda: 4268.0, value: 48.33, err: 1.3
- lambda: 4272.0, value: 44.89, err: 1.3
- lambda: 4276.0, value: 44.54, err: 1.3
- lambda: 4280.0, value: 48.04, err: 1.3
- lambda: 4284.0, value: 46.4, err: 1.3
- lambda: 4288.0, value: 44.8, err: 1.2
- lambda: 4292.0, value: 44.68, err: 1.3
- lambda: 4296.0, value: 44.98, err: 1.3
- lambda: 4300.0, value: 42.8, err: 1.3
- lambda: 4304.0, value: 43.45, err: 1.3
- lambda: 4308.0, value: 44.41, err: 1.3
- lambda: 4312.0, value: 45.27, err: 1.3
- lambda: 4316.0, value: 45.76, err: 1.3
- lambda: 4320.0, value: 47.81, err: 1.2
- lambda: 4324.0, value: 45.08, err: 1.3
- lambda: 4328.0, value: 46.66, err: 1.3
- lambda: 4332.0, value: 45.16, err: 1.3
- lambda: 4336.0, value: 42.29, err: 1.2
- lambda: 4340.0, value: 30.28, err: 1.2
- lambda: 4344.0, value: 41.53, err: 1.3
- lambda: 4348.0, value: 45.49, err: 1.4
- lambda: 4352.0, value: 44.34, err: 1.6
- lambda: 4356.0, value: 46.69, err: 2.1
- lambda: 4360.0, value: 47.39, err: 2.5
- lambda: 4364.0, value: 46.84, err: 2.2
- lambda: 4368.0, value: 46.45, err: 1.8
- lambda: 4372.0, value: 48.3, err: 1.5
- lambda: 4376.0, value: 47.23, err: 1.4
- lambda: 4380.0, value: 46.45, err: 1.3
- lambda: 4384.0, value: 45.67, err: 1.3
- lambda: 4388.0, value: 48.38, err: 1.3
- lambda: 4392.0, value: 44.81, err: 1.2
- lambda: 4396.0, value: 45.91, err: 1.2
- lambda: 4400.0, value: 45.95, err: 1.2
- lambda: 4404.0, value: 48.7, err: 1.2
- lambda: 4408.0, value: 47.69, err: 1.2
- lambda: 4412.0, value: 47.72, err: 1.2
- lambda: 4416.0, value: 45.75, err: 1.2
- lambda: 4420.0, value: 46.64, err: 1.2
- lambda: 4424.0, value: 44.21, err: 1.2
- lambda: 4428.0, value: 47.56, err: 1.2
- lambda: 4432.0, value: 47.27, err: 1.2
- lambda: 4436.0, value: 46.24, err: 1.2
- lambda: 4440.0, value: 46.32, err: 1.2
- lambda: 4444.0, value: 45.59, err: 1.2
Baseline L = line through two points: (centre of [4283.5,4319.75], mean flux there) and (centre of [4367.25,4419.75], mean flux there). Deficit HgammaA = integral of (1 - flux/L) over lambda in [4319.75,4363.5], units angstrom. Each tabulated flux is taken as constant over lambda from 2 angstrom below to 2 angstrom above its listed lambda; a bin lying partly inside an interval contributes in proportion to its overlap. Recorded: 1.8 angstrom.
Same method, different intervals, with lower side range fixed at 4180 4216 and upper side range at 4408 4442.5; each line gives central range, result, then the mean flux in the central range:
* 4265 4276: 0.15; 46.4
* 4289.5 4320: 1.45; 44.7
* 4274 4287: 0.22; 46.2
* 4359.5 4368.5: -0.03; 46.9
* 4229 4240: 0.18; 46.4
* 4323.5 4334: 0.26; 45.7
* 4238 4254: -0.38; 48.3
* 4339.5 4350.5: 1.47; 40.5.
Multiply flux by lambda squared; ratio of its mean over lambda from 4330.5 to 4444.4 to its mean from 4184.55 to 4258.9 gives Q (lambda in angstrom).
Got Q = 1.0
